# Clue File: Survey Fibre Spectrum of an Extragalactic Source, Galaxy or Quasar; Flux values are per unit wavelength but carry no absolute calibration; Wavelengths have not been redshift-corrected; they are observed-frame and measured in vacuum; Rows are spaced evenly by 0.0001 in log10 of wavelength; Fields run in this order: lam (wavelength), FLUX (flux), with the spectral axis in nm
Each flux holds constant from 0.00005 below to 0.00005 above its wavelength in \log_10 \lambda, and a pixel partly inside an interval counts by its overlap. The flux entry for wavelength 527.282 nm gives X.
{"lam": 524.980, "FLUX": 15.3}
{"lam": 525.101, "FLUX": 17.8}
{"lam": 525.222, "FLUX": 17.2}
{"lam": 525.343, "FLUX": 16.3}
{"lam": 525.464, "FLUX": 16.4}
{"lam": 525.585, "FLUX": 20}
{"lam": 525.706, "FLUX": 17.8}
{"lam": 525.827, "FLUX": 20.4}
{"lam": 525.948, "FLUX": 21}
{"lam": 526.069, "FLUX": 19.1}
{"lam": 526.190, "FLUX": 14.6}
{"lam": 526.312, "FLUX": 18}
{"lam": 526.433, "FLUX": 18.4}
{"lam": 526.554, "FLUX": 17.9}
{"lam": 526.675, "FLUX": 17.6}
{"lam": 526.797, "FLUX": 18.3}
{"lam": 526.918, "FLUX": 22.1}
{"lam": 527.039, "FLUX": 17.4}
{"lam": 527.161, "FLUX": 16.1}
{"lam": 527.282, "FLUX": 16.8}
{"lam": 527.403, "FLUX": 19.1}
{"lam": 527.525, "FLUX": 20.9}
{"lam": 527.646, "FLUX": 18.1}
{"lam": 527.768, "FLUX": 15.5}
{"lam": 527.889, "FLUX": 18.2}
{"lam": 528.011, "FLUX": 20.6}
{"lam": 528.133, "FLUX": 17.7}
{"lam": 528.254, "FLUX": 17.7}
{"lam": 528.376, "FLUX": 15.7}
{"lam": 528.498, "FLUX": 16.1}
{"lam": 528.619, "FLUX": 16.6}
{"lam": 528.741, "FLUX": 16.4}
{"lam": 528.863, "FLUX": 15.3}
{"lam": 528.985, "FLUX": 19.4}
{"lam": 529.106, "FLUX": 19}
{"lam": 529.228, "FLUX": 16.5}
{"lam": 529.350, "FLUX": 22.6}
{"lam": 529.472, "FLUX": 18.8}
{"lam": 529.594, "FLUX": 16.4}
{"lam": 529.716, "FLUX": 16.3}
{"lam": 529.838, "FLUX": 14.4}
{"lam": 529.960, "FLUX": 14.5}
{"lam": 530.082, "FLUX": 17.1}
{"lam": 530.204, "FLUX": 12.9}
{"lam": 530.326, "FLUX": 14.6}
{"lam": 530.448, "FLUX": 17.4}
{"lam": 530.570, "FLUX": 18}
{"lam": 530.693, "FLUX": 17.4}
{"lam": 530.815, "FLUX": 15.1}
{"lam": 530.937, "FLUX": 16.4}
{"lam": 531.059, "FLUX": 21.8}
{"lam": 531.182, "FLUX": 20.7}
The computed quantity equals 16.8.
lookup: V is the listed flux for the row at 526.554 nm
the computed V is 17.9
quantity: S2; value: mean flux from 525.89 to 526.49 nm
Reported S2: 18.2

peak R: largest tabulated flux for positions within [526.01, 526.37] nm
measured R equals 19.1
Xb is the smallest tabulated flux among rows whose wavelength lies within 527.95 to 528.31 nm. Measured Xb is 17.7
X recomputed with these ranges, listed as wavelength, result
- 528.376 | 15.7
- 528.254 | 17.7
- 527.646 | 18.1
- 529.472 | 18.8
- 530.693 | 17.4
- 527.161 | 16.1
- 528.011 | 20.6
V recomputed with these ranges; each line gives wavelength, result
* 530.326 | 14.6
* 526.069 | 19.1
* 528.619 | 16.6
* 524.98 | 15.3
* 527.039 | 17.4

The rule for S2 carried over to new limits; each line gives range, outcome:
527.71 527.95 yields 16.9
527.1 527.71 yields 18.2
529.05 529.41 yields 19.3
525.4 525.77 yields 18.1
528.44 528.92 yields 16.1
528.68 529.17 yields 17.5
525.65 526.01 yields 19.8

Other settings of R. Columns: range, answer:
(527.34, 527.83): 20.9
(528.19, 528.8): 17.7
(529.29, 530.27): 22.6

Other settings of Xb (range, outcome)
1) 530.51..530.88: 15.1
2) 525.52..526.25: 14.6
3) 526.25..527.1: 17.4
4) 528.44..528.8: 16.1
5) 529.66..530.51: 12.9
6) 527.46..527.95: 15.5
